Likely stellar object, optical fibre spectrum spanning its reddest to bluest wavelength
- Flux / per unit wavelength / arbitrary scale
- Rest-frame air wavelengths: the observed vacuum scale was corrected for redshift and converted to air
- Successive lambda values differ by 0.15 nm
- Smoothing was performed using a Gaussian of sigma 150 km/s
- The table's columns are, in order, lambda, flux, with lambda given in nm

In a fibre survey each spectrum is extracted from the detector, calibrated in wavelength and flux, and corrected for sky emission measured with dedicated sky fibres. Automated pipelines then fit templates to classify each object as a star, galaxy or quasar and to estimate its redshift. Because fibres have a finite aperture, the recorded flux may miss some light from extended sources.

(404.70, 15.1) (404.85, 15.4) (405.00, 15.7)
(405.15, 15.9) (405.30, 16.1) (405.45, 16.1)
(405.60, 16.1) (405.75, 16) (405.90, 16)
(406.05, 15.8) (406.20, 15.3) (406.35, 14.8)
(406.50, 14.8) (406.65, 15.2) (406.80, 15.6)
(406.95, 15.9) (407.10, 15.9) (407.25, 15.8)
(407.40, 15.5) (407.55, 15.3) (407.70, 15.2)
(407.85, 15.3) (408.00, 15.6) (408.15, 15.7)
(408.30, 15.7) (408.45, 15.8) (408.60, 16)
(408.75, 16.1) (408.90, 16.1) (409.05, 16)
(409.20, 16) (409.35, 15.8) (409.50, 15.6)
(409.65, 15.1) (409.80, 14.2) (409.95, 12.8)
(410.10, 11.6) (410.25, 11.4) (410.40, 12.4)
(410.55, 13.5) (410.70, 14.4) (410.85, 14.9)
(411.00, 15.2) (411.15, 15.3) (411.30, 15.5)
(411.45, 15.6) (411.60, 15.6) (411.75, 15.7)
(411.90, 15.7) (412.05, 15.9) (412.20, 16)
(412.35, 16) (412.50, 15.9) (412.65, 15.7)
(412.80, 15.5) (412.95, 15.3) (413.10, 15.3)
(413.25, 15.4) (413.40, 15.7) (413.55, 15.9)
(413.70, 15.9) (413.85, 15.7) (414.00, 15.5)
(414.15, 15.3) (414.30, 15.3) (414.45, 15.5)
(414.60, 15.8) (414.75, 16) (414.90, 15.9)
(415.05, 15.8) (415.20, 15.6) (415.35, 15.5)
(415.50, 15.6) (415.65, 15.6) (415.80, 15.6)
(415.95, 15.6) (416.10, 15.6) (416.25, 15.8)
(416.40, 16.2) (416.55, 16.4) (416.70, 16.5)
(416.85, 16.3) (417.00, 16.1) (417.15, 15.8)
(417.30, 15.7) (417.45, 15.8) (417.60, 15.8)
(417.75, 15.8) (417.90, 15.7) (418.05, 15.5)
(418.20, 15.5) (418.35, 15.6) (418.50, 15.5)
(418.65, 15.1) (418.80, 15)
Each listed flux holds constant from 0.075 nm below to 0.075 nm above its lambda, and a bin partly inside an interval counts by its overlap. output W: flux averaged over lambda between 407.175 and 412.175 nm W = 15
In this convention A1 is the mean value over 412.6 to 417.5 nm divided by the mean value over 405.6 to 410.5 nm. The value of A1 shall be 1.04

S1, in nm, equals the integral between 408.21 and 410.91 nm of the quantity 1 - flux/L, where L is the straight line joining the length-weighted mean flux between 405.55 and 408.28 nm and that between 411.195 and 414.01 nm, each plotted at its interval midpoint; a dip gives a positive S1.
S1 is 0.17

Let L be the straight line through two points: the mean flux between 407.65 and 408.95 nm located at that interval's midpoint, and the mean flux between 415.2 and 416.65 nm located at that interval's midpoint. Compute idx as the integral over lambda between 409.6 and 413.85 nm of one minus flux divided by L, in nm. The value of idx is 0.223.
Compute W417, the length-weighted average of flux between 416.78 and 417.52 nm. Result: 15.9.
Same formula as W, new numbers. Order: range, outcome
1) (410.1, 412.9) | 14.9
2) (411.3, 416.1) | 15.7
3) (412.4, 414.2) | 15.6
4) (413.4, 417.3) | 15.8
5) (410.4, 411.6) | 14.8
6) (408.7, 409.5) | 16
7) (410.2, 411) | 13.6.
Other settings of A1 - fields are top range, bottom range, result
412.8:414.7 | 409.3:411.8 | 1.08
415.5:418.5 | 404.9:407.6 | 1.01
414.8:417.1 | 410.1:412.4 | 1.08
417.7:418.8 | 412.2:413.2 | 0.99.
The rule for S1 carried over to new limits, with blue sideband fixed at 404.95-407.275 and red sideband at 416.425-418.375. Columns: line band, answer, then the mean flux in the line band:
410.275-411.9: 0.11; 14.7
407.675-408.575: 0.01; 15.6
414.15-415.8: 0.02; 15.6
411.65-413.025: 0.01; 15.7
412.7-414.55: 0.03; 15.5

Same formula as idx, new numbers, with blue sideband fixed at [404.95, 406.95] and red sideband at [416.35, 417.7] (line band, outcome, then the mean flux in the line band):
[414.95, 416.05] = 0.03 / 15.6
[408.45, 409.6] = -0.01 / 15.9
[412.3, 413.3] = 0.02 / 15.6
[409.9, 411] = 0.19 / 13.2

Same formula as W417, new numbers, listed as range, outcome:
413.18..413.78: 15.7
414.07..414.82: 15.6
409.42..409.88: 15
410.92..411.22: 15.2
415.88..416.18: 15.6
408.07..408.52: 15.7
